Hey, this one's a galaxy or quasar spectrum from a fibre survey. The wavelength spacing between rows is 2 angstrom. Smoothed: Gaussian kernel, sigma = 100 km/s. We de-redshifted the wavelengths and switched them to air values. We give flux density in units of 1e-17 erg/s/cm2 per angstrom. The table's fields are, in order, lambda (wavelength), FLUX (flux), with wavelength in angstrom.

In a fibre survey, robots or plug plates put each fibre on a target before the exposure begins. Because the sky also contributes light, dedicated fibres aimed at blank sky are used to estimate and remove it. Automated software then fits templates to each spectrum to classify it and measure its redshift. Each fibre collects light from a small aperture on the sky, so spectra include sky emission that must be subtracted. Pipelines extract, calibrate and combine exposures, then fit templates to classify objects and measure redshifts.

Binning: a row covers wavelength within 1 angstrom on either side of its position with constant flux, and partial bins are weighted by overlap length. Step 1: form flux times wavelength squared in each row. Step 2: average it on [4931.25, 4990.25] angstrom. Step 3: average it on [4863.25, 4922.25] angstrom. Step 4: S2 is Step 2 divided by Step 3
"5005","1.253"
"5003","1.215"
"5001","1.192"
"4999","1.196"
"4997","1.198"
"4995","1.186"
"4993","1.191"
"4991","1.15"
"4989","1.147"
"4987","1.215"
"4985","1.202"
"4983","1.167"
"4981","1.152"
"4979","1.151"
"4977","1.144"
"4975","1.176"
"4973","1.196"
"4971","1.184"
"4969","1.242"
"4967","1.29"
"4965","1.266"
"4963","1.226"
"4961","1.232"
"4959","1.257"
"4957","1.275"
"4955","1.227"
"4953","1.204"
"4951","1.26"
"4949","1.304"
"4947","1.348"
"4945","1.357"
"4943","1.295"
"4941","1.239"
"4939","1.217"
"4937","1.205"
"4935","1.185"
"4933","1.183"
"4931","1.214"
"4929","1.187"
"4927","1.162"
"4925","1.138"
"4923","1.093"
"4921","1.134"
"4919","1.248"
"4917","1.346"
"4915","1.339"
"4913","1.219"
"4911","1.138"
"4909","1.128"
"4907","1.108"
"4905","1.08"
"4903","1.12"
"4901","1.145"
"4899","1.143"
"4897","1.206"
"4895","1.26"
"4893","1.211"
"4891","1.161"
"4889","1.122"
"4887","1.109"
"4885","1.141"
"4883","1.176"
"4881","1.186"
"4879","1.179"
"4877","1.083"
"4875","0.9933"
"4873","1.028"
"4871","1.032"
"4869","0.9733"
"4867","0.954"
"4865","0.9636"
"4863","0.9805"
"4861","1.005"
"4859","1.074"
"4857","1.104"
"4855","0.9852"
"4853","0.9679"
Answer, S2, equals 1.11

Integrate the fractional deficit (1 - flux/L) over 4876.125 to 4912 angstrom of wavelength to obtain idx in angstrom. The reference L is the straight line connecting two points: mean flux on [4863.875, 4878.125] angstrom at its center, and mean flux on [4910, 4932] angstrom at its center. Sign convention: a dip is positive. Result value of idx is -1.8 angstrom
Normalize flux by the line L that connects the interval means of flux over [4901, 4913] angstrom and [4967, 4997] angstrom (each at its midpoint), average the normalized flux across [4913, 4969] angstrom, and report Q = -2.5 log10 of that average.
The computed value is -0.078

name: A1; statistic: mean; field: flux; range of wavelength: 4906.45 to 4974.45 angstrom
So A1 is 1.23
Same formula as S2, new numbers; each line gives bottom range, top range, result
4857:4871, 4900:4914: 1.15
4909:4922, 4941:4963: 1.05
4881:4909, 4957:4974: 1.11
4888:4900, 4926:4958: 1.07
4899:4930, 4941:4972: 1.10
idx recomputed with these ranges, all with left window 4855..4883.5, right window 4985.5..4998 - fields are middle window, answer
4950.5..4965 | -1.2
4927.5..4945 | -1.6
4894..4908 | -0.9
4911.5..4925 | -1.5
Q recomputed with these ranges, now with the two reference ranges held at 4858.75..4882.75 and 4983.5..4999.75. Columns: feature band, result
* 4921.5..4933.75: -0.05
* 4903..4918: -0.10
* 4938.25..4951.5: -0.15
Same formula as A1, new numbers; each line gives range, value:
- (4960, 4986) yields 1.2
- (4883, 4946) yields 1.19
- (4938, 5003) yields 1.22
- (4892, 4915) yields 1.17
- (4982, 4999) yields 1.18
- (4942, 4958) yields 1.28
